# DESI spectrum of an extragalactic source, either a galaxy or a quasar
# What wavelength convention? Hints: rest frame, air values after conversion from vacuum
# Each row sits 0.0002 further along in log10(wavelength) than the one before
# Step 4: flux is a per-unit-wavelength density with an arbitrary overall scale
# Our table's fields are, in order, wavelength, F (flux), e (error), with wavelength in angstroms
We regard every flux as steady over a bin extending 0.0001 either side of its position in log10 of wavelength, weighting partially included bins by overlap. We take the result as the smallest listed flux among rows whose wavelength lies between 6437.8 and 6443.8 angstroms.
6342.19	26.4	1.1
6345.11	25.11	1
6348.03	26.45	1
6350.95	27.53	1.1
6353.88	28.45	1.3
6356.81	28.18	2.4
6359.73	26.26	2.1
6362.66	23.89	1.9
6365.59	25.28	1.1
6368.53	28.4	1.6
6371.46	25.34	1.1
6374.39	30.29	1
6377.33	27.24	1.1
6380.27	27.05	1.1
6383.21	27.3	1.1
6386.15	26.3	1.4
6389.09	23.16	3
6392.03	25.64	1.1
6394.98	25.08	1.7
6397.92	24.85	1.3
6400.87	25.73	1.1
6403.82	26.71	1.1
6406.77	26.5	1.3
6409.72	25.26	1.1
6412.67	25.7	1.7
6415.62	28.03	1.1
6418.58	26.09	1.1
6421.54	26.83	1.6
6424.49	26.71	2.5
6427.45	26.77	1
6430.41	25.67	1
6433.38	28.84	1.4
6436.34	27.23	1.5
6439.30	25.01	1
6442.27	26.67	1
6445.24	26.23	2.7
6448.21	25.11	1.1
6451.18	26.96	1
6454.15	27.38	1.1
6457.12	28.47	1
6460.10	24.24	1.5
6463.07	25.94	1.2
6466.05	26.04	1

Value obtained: 25.01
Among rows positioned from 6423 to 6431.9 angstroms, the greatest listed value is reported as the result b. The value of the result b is 26.77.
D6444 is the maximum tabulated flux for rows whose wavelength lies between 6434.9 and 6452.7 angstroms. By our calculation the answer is 27.23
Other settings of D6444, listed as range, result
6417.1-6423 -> 26.83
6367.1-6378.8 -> 30.29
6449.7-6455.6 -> 27.38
